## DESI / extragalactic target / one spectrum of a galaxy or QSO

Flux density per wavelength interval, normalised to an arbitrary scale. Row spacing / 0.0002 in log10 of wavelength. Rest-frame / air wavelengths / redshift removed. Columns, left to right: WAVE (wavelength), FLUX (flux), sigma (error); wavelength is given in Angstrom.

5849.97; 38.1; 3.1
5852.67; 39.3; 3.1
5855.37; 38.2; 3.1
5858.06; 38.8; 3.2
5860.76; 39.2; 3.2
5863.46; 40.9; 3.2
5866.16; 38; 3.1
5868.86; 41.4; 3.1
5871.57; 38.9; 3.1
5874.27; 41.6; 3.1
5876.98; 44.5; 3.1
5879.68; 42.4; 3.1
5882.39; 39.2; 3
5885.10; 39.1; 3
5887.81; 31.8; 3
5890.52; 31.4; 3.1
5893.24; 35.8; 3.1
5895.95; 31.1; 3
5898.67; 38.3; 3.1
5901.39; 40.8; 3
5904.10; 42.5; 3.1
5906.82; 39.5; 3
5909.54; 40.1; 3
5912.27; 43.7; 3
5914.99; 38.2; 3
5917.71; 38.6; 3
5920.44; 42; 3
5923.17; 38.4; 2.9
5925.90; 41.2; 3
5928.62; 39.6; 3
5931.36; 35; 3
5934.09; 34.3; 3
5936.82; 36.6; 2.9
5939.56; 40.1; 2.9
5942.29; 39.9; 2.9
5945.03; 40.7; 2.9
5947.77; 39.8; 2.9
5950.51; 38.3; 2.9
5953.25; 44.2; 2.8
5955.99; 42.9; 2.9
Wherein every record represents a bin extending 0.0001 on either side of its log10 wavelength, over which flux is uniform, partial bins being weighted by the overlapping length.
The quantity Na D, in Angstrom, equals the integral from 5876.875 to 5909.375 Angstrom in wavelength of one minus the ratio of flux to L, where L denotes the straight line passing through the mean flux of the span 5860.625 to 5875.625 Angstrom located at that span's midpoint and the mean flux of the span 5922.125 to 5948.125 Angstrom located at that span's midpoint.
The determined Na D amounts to 1.3 Angstrom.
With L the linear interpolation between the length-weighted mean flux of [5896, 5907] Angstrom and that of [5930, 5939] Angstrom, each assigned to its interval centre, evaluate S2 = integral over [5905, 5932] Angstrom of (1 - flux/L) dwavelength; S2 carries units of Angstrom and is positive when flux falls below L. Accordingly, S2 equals -1.7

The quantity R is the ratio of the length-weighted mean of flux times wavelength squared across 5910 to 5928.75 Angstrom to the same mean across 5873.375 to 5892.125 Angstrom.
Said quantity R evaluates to 1.06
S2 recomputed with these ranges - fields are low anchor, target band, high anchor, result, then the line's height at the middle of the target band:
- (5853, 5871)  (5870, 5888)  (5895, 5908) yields -0.5 Angstrom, 39.1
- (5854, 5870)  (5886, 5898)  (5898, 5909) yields 2.1 Angstrom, 40.1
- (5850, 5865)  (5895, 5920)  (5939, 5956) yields 0.4 Angstrom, 40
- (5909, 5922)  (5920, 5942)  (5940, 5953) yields 1.1 Angstrom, 40.3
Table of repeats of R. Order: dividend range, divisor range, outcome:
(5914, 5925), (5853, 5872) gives 1.02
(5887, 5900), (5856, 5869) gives 0.86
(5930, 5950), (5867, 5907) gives 1.01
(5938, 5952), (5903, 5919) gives 0.99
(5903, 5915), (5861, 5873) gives 1.05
